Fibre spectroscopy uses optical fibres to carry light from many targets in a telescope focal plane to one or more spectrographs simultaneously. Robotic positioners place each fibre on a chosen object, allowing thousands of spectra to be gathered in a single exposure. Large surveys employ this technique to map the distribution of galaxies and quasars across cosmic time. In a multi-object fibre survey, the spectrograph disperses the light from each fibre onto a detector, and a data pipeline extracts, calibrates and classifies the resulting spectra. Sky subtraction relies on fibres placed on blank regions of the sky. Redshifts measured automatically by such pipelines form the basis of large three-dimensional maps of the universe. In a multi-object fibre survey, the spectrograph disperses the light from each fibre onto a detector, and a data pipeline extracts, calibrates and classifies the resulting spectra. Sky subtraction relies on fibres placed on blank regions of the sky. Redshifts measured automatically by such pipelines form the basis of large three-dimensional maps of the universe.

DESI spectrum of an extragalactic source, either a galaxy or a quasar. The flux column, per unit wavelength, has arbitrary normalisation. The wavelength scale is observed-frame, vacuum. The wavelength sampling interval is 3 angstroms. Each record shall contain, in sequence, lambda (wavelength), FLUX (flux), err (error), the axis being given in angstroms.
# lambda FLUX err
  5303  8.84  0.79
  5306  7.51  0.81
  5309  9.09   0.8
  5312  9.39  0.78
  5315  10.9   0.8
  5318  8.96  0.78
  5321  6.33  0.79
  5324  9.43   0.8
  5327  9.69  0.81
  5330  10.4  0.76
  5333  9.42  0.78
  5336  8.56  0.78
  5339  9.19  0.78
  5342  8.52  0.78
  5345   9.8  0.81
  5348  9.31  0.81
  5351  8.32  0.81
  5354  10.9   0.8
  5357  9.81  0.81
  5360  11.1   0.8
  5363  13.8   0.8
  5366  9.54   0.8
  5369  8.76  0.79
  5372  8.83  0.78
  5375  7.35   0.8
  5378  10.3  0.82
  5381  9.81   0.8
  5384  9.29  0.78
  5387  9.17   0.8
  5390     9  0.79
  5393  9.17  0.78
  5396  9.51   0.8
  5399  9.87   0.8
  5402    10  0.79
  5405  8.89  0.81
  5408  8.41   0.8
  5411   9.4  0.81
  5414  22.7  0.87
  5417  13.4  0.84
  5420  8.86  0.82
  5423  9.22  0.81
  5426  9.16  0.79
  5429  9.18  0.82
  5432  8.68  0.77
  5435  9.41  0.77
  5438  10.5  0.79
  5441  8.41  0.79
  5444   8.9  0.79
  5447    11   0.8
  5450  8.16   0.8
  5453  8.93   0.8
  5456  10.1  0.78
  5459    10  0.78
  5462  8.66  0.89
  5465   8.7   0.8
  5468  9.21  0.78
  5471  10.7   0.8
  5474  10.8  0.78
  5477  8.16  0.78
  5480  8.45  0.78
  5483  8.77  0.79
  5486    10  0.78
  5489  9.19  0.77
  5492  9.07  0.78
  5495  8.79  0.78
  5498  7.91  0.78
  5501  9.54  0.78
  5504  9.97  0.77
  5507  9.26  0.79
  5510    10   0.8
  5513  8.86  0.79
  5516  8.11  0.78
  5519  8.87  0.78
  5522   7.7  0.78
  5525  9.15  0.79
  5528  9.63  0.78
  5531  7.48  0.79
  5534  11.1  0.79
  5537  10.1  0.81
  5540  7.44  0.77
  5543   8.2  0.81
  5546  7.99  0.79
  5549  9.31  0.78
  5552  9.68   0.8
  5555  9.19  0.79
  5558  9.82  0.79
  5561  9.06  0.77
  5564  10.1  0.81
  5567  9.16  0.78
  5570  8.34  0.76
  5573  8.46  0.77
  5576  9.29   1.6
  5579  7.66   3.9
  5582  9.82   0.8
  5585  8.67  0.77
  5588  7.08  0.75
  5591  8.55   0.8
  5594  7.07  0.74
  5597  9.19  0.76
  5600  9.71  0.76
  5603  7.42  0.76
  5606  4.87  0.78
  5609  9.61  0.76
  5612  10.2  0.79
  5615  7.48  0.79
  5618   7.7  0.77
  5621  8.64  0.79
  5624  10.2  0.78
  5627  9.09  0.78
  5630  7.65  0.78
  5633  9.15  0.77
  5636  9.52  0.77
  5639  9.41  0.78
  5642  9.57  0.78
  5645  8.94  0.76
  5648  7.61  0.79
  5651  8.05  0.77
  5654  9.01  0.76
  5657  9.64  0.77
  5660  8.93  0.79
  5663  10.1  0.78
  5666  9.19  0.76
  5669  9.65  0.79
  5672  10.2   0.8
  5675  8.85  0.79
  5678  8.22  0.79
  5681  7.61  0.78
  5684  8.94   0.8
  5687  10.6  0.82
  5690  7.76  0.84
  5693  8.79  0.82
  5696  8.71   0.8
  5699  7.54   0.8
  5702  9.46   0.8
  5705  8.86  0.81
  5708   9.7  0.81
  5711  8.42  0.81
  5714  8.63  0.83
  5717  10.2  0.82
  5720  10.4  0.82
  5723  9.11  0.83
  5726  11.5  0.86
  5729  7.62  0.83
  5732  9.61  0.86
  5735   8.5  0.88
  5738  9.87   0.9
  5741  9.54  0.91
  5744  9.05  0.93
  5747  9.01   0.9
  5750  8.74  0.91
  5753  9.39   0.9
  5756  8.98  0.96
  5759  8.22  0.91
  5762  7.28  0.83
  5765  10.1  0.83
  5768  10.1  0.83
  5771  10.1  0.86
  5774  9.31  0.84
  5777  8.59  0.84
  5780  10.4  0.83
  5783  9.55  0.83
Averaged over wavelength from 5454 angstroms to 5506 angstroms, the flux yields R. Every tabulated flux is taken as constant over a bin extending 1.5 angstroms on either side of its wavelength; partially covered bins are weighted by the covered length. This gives 9.29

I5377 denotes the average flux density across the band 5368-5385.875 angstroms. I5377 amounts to 9.07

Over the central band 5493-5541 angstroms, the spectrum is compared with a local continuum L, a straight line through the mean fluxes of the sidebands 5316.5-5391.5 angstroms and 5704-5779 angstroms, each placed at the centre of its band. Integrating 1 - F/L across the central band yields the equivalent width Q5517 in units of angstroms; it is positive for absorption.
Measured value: 1.7 angstroms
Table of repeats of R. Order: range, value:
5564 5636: 8.53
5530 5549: 8.8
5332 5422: 10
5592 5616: 8.22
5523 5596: 8.84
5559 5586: 8.97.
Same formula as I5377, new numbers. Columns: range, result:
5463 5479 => 9.45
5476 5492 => 8.95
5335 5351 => 9.02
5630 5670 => 9.07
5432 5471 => 9.36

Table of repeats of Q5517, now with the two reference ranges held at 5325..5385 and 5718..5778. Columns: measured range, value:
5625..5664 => 1.61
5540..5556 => 1.22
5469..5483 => 0.13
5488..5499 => 0.87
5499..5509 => -0.03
